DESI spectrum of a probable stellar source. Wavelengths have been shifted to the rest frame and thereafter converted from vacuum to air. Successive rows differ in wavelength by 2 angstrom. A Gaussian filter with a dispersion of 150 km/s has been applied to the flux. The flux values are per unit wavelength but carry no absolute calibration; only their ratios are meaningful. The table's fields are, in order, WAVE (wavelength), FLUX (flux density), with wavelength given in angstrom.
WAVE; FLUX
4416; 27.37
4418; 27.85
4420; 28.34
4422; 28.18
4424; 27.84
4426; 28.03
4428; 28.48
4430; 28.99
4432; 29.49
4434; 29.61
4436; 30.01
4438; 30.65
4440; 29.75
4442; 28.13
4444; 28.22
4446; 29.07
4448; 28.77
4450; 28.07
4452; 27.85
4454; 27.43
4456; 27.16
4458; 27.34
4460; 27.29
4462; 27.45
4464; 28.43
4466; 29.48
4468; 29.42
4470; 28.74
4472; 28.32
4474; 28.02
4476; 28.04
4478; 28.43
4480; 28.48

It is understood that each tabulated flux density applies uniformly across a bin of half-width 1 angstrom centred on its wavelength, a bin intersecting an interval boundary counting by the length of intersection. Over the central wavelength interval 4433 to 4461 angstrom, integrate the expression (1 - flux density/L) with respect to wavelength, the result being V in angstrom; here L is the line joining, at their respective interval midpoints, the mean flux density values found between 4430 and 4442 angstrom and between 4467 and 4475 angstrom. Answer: 0.8 angstrom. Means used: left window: 29.7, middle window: 28.5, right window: 28.6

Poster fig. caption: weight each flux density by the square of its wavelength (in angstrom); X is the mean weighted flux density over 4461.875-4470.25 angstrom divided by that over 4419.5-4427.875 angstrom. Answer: 1.04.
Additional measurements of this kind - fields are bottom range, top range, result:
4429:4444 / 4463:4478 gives 0.99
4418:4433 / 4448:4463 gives 0.98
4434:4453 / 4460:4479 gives 0.99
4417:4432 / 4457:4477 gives 1.02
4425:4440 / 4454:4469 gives 0.97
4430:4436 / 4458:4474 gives 0.97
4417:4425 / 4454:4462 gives 0.99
